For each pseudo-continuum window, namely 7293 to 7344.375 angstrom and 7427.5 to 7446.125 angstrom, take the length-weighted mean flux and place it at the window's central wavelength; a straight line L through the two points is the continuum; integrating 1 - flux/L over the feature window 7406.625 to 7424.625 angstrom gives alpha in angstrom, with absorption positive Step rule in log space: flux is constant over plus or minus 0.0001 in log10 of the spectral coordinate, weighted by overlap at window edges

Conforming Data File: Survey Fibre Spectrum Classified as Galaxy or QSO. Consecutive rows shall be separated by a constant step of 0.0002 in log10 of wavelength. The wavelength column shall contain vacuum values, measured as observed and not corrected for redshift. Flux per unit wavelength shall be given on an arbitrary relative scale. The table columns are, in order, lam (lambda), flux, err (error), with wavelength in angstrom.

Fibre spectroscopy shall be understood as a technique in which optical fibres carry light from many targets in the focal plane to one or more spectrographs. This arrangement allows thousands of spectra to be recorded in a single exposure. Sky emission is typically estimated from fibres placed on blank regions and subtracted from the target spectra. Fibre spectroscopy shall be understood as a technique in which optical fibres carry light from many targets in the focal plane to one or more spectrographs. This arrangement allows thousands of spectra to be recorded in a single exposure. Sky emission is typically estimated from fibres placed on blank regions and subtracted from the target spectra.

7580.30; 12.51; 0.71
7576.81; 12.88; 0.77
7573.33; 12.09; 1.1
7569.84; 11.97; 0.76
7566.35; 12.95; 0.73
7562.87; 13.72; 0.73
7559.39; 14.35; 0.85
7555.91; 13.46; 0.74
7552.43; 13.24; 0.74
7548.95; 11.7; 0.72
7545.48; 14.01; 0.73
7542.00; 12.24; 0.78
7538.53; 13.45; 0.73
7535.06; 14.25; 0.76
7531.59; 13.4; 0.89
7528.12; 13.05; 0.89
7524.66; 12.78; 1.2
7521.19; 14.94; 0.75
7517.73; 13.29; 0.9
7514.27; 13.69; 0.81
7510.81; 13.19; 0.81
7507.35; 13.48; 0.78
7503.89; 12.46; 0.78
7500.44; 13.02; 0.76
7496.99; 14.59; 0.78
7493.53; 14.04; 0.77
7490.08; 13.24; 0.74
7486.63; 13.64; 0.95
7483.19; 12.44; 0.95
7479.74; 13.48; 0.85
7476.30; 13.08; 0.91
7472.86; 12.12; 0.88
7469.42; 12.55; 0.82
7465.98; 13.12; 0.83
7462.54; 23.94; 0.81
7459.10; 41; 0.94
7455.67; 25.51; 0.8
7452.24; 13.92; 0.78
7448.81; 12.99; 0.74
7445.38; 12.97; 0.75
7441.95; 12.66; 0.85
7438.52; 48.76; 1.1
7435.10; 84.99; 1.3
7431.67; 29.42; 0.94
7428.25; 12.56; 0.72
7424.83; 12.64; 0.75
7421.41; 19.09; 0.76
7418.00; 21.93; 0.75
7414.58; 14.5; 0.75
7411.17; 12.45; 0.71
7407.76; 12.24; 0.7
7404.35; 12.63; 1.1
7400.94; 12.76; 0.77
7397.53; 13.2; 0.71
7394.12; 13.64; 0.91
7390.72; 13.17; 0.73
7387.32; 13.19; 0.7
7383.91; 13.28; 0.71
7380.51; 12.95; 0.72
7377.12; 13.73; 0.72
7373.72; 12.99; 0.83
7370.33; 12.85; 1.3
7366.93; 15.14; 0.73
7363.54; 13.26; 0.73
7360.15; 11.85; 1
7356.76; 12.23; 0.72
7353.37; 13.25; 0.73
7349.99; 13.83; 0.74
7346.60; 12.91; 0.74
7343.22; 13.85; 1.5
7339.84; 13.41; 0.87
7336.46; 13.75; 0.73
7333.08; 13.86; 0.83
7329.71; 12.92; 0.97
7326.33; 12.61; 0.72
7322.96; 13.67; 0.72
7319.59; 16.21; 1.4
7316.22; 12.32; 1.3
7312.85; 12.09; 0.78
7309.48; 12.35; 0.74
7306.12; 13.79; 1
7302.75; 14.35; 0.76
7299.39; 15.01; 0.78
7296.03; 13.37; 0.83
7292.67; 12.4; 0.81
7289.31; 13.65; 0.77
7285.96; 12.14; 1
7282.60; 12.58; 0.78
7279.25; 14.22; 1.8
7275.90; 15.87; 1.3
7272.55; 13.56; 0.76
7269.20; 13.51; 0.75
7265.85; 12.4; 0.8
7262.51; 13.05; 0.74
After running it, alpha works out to 9.0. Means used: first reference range 13.5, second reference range 35.7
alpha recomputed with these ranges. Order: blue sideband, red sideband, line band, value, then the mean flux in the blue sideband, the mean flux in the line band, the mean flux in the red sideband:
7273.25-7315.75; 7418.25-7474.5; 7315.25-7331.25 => 1.9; 13.5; 13.6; 24.2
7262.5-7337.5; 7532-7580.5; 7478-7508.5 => -0.4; 13.5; 13.4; 13.1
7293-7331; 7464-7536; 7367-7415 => 1.0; 13.5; 13.1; 13.4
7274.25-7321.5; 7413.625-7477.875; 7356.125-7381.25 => 6.9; 13.6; 13.2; 23.2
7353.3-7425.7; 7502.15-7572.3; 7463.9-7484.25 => 0.7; 13.8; 13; 13.3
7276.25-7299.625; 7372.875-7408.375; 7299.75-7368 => -0.7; 13.4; 13.4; 13.1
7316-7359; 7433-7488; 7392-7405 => 3.6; 13.5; 13.1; 23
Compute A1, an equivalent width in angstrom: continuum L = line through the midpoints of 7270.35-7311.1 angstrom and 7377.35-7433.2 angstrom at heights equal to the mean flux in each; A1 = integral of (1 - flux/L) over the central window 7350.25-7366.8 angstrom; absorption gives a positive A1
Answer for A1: 1.6 angstrom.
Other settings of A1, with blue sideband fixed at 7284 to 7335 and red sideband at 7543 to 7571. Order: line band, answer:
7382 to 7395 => 0.02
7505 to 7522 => -0.51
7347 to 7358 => 0.19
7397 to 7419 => -1.25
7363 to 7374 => -0.28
